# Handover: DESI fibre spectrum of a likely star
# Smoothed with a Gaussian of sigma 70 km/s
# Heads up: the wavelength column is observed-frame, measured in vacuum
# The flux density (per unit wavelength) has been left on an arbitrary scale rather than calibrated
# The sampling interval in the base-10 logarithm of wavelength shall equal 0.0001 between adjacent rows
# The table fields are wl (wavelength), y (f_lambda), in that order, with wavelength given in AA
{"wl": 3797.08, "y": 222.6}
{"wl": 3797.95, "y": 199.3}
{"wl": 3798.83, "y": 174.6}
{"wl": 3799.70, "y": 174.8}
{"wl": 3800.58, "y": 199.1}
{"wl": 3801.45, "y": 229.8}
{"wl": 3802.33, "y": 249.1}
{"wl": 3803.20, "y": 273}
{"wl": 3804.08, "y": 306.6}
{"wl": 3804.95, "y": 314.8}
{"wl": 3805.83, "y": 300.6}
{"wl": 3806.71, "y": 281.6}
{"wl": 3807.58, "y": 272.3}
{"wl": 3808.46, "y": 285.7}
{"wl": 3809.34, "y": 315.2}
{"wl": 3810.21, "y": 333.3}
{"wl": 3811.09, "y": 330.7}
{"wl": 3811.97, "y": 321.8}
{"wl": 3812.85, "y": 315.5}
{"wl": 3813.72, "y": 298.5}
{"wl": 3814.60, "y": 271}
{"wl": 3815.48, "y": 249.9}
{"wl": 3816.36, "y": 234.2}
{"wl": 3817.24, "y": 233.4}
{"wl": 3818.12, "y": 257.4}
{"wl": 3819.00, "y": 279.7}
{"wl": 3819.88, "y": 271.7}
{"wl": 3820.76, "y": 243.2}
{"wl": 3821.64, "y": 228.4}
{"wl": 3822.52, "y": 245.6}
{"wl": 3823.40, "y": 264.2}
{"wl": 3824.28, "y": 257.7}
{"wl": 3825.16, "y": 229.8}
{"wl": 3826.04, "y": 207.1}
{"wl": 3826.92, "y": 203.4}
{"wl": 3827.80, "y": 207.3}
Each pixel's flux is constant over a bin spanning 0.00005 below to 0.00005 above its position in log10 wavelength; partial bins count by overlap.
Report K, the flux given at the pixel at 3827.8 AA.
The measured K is 207.3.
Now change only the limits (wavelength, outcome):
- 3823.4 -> 264.2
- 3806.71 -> 281.6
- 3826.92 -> 203.4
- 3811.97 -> 321.8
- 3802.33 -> 249.1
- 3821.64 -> 228.4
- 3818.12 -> 257.4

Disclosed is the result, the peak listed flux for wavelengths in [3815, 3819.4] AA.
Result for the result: 279.7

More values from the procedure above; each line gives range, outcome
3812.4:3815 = 315.5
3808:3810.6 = 333.3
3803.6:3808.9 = 314.8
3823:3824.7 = 264.2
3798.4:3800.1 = 174.8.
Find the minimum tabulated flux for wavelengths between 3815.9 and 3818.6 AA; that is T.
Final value 233.4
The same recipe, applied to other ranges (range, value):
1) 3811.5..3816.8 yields 234.2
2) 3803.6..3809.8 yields 272.3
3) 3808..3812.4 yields 285.7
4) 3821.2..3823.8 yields 228.4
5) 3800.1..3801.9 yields 199.1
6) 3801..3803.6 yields 229.8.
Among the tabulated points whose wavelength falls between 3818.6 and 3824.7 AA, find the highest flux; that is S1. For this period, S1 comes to 279.7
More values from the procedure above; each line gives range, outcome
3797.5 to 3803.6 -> 273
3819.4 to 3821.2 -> 271.7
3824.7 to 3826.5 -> 229.8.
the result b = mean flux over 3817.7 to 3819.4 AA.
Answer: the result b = 268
